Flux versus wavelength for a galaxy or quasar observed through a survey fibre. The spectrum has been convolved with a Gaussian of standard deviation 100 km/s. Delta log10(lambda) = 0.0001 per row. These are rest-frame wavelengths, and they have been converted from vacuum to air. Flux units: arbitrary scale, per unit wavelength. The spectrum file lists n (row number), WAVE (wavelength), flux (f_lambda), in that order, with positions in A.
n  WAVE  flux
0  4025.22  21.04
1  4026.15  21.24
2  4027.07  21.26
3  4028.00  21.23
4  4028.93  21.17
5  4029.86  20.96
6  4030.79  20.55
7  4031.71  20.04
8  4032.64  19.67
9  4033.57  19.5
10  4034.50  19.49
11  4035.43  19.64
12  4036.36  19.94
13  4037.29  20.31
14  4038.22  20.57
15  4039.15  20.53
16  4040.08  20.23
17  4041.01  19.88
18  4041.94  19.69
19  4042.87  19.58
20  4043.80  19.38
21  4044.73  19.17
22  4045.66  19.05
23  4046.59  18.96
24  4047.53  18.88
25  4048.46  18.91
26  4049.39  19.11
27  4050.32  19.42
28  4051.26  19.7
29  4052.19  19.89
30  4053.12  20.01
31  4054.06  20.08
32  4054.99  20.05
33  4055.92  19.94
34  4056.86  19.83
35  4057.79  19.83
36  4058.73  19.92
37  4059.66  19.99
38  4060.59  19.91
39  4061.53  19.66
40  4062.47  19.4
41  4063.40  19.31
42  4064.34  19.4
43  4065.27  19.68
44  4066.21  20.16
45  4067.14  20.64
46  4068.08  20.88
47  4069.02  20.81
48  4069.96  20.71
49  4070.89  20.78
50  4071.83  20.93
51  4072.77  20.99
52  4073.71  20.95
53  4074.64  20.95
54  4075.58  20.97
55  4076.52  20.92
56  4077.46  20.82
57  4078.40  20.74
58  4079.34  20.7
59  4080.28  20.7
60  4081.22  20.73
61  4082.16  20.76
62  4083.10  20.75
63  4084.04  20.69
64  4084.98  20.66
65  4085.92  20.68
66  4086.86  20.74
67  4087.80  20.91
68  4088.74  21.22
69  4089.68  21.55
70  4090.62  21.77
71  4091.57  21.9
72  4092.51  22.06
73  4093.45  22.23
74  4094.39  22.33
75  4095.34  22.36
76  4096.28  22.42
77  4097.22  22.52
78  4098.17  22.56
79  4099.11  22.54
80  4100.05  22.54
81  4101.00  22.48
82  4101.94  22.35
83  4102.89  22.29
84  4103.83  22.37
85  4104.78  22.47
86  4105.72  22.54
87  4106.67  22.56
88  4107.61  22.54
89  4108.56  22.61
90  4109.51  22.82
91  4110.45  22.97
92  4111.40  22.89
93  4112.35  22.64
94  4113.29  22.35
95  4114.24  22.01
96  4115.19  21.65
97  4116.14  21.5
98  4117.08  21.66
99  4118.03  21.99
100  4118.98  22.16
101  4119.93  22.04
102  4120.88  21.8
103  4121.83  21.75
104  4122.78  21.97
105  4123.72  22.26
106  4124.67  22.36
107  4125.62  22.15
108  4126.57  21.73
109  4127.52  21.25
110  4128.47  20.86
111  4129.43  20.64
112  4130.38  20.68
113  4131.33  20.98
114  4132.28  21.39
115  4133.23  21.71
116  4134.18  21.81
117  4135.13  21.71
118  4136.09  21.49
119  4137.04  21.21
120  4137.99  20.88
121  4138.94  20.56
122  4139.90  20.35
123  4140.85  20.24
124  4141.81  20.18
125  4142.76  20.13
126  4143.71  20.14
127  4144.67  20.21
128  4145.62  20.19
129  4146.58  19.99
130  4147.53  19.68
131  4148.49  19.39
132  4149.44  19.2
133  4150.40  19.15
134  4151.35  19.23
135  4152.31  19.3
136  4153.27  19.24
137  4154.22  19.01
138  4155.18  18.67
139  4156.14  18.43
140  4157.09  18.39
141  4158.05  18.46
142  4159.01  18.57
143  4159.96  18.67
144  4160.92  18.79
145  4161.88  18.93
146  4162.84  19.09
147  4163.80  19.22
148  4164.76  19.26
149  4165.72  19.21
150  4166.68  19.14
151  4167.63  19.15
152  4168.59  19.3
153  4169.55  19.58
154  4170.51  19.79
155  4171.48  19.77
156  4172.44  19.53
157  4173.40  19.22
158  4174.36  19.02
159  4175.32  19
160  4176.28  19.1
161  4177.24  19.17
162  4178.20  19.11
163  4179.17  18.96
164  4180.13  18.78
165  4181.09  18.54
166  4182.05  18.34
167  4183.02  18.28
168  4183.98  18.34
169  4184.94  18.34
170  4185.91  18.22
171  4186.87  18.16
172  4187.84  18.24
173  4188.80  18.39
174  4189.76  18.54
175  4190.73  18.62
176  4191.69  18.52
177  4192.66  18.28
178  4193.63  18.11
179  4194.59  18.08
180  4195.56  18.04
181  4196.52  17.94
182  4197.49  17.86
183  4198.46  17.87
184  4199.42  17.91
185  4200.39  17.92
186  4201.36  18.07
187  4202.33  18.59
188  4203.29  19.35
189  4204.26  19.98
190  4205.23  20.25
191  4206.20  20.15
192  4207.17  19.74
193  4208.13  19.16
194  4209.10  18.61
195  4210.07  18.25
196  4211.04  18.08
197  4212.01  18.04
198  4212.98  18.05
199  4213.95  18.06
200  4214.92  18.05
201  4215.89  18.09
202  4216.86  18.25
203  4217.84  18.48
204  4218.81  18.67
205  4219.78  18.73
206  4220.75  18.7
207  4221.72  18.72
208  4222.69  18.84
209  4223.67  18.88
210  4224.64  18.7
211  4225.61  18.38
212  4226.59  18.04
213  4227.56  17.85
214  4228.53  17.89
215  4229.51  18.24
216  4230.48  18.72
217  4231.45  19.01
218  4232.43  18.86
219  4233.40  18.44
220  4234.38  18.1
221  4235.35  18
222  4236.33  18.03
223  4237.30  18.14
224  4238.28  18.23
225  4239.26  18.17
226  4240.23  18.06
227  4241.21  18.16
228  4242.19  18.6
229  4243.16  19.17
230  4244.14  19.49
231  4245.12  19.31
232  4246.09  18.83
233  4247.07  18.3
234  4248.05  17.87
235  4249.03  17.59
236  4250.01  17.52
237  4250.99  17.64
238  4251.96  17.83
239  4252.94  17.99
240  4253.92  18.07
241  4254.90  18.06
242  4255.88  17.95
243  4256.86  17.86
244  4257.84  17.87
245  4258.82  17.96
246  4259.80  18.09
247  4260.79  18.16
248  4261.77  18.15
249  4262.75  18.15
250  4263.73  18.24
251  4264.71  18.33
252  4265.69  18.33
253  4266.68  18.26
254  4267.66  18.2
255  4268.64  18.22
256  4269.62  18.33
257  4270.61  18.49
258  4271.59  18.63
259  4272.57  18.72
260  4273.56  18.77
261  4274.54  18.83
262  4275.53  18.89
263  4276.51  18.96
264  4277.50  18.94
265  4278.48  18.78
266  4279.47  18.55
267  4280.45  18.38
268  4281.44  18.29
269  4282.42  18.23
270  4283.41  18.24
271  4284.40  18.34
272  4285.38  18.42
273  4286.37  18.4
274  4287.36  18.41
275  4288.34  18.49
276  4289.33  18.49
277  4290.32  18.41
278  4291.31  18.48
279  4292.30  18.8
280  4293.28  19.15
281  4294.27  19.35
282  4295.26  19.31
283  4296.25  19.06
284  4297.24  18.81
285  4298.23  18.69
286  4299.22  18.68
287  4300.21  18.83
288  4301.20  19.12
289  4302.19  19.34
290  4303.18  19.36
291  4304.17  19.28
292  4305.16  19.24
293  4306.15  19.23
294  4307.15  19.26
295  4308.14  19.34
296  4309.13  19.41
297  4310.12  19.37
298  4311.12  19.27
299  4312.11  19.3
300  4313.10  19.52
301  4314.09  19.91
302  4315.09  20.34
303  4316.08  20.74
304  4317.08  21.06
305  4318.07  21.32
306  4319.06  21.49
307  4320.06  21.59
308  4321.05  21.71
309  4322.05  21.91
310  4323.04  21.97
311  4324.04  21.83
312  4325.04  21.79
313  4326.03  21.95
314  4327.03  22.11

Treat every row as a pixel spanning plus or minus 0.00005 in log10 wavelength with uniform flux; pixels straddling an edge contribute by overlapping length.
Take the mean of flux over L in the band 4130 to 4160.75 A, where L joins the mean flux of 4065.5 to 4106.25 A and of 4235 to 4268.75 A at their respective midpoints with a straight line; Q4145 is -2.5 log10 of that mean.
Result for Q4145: 0.02 mag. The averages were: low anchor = 21.4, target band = 20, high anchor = 18.2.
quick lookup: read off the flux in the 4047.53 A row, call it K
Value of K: 18.88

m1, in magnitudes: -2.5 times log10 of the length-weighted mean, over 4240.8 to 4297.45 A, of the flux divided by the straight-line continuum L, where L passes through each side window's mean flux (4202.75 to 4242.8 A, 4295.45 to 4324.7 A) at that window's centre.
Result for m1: 0.05 mag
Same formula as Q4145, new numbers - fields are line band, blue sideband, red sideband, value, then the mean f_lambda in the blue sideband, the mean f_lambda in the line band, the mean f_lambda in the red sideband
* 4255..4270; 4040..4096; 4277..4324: 0.082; 20.4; 18.1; 19.4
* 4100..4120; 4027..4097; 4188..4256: -0.130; 20.4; 22.3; 18.4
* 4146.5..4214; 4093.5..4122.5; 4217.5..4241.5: 0.066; 22.3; 18.8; 18.4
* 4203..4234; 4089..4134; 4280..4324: 0.107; 22.1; 18.7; 19.4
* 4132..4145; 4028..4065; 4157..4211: -0.094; 19.8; 20.9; 18.8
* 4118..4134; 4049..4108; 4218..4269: -0.074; 21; 21.6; 18.3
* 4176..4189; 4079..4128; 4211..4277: 0.076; 21.9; 18.6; 18.3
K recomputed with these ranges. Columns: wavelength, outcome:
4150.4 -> 19.15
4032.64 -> 19.67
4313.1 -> 19.52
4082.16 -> 20.76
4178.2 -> 19.11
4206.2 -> 20.15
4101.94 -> 22.35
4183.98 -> 18.34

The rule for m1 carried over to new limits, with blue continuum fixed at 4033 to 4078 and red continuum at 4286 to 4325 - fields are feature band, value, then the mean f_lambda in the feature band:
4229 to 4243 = 0.08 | 18.4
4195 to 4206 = 0.07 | 18.6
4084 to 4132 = -0.11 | 22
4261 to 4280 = 0.07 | 18.5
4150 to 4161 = 0.06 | 18.8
